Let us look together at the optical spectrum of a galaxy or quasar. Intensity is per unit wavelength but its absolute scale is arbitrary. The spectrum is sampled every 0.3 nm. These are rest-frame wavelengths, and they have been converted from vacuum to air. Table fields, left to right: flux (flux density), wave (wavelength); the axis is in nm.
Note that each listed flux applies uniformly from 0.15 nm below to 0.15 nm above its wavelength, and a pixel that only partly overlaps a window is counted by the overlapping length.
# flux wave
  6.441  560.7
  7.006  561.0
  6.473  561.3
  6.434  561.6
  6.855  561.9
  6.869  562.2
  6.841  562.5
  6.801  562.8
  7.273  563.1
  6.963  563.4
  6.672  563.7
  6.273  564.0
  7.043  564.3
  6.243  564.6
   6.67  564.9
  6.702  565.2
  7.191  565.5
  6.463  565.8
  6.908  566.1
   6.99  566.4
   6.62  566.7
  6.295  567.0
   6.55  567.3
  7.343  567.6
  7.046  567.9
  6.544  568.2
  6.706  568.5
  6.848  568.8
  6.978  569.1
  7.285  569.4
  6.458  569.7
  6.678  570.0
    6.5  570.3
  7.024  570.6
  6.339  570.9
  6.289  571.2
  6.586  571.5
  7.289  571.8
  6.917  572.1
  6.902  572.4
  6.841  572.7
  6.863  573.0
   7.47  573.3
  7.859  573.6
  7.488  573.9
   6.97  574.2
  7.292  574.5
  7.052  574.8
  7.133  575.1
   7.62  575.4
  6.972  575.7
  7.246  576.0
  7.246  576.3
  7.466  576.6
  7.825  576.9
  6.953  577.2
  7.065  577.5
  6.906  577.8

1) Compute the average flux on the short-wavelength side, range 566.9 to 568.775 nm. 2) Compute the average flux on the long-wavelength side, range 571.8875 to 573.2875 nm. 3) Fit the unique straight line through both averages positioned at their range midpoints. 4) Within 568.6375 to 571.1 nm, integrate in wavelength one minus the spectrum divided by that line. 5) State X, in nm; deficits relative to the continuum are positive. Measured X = 0.033 nm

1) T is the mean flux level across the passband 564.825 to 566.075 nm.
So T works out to 6.78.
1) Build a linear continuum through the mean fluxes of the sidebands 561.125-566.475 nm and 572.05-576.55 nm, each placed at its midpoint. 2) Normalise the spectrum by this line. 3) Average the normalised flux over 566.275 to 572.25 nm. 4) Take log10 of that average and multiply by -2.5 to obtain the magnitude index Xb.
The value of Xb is 0.04 mag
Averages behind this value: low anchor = 6.76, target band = 6.76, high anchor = 7.2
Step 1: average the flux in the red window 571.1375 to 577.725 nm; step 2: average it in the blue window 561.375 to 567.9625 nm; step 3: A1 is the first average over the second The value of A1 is 1.06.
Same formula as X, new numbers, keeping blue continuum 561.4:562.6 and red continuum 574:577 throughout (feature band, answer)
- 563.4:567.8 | 0.10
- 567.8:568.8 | 0.03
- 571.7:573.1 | 0.04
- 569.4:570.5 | 0.06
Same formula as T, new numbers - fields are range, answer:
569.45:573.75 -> 6.87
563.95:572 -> 6.74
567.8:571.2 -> 6.74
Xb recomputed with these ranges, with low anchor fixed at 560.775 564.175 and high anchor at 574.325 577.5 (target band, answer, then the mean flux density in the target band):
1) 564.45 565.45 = 0.041 mag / 6.6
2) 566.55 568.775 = 0.035 mag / 6.74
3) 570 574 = 0.029 mag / 6.93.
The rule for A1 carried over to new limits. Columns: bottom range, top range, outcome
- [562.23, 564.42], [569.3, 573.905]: 1.01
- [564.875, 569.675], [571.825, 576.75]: 1.06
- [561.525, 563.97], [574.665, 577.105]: 1.07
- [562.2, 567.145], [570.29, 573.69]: 1.02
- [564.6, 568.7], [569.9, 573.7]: 1.02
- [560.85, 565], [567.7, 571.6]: 1.00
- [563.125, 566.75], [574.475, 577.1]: 1.08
